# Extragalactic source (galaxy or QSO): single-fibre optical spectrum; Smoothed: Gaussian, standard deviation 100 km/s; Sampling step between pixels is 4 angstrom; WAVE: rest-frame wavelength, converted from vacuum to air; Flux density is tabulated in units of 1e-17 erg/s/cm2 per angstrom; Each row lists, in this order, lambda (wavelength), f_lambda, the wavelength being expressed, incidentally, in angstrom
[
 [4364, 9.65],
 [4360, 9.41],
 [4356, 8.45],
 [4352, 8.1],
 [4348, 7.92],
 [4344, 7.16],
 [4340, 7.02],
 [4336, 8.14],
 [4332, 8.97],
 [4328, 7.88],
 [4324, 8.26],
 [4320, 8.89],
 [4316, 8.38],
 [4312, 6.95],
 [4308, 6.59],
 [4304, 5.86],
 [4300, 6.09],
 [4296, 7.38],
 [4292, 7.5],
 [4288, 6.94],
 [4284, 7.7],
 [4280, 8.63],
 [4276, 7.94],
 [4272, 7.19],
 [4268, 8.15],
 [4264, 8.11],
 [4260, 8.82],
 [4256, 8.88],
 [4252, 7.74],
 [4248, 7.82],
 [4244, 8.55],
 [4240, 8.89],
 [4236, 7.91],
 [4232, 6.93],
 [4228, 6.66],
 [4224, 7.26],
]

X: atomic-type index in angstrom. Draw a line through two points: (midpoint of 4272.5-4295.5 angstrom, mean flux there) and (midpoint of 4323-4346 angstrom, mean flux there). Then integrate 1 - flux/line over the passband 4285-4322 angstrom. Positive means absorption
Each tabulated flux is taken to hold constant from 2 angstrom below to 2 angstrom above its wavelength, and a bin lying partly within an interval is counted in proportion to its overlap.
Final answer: 2.7 angstrom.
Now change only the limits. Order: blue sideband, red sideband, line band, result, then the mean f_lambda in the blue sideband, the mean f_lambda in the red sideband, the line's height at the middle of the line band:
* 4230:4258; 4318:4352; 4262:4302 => 2.53 angstrom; 8.1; 8.03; 8.07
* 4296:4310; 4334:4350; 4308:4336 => -4.65 angstrom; 6.35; 7.56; 6.94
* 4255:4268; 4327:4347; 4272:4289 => 1.15 angstrom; 8.51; 7.84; 8.34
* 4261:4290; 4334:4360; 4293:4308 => 2.55 angstrom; 7.84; 7.92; 7.87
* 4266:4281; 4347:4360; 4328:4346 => 0.97 angstrom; 7.93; 8.37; 8.28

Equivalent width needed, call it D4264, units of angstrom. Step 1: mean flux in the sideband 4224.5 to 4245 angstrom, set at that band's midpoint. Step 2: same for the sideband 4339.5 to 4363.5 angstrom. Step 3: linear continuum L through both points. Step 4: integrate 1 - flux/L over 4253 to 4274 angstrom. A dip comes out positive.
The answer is -1.0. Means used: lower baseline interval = 7.71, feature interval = 8.21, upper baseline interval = 8.17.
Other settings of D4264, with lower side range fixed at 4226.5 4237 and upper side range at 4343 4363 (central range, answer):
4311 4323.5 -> -0.3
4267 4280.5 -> -0.6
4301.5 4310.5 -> 1.8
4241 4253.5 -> -1.5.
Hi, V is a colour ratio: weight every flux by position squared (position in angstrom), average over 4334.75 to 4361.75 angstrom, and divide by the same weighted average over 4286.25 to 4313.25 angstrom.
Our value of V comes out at 1.2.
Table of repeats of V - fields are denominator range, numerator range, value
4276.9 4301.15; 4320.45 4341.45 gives 1.12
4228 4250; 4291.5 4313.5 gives 0.87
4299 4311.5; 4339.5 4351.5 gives 1.22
